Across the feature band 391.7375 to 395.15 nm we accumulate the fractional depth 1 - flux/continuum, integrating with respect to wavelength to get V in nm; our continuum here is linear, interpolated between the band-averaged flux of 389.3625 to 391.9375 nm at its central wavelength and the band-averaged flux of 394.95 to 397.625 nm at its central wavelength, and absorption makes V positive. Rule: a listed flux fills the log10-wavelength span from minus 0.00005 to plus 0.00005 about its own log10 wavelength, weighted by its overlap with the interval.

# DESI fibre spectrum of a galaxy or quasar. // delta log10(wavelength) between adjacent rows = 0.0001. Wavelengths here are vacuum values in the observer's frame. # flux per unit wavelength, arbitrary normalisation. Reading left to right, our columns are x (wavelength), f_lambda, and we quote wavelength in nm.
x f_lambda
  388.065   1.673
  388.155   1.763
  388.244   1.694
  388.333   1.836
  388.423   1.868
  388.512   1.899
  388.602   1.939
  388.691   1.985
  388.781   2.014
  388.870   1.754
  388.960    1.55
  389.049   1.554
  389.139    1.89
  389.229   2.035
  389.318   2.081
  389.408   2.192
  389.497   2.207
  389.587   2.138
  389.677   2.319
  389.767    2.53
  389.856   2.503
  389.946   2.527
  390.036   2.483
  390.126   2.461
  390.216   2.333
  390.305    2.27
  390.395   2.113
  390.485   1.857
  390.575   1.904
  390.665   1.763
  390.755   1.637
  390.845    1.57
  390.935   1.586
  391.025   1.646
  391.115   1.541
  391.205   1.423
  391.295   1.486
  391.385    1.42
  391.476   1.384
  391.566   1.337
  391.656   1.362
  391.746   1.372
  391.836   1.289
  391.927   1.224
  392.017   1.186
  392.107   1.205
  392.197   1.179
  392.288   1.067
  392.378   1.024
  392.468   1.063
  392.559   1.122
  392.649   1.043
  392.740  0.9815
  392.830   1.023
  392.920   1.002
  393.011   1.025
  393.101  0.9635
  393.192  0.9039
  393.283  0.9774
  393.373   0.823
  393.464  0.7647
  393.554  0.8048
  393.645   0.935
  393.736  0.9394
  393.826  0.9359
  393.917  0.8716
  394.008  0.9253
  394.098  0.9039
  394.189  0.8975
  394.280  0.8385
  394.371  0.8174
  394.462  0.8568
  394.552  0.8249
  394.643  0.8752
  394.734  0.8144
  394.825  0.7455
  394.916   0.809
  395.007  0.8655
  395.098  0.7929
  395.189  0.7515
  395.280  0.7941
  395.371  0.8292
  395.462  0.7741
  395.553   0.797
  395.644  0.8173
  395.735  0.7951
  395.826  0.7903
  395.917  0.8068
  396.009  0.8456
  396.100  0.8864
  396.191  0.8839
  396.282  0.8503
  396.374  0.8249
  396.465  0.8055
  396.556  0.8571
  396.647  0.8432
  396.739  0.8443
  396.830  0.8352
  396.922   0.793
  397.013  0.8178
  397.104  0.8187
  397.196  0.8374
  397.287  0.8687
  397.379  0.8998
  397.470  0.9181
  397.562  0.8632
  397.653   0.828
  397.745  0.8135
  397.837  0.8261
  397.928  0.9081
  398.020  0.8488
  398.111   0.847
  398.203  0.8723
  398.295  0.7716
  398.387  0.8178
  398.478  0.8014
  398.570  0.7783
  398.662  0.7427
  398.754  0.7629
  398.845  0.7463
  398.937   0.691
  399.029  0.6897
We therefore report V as 0.99 nm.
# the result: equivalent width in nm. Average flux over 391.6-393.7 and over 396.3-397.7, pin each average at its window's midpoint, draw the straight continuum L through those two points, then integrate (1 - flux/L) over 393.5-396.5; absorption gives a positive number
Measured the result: 0.33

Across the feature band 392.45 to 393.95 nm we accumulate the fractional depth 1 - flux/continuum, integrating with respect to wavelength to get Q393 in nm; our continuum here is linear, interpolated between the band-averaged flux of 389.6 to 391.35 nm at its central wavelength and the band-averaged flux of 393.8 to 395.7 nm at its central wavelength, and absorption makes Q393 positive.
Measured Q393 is 0.36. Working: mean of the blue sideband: 2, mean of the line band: 0.95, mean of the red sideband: 0.834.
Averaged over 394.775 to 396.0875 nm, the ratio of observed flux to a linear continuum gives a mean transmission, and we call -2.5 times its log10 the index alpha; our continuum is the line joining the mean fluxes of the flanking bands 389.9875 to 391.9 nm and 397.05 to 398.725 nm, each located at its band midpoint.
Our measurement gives 0.386 mag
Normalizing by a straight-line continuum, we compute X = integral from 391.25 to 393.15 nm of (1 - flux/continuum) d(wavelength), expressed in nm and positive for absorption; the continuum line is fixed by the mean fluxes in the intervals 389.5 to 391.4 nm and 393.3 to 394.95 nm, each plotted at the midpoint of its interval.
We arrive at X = 0.36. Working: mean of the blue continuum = 1.99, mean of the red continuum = 0.857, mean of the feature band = 1.18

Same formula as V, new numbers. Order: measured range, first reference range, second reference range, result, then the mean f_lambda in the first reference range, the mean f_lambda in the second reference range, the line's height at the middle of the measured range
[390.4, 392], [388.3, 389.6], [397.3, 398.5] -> 0.129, 1.93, 0.849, 1.65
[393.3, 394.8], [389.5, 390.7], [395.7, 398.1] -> 0.592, 2.25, 0.843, 1.43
